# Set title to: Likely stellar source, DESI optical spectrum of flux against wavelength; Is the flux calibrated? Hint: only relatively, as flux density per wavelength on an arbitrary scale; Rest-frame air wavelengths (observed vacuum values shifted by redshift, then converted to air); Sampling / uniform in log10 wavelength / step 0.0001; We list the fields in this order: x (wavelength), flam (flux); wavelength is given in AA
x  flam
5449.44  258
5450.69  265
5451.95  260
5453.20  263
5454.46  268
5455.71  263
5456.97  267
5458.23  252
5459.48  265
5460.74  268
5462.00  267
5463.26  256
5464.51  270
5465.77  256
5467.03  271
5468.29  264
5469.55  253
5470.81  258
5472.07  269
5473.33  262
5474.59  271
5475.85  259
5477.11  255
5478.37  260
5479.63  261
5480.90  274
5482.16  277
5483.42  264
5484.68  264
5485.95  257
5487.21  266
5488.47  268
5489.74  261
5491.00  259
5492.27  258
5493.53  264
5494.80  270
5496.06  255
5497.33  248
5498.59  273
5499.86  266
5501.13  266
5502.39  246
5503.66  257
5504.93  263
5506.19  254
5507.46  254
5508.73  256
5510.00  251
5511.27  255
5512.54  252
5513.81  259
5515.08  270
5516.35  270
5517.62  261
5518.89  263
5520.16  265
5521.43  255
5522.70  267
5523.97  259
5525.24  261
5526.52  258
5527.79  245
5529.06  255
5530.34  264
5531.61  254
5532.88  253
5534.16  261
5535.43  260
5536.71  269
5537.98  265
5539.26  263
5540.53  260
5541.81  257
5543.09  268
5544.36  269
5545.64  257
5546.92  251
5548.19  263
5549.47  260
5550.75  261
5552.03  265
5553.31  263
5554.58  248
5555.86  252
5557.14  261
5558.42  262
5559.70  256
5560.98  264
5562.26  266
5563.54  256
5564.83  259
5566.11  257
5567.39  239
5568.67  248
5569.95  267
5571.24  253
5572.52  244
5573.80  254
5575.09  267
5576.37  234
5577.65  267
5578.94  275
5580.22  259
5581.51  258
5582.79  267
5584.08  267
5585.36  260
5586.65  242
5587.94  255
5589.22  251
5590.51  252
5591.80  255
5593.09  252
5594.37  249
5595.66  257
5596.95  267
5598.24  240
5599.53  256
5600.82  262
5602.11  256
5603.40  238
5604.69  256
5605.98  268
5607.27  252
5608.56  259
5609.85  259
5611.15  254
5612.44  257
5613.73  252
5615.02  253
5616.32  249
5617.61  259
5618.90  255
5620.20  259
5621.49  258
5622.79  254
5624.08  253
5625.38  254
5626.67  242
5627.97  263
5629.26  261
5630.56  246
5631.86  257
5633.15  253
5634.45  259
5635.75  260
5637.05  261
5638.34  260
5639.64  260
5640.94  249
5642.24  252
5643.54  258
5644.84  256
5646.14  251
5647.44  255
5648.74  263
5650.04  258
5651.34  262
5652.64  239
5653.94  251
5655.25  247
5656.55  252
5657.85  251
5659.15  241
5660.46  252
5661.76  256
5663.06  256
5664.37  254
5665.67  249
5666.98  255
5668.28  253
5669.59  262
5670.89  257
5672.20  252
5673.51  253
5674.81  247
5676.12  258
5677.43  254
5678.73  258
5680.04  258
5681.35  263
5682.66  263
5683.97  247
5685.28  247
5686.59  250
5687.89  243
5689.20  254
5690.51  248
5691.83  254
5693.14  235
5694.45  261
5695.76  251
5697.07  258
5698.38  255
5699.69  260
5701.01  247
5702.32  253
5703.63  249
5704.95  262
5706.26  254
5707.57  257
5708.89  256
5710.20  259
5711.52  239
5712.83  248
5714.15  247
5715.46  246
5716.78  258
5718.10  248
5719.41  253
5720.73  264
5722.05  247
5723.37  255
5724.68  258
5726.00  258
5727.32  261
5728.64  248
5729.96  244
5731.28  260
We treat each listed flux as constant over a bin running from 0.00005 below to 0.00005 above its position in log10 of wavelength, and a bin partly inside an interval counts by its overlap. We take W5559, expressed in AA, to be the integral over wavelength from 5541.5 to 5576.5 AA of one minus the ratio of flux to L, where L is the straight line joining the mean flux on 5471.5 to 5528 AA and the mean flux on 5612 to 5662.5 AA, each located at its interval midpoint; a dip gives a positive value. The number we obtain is 0.1 AA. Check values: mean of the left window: 261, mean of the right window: 254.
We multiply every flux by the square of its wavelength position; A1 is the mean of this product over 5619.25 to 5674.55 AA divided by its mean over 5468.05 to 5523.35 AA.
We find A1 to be 1.03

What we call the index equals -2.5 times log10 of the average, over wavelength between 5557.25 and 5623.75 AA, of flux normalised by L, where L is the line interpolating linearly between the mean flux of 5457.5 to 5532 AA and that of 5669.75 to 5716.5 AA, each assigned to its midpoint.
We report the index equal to 0.00 mag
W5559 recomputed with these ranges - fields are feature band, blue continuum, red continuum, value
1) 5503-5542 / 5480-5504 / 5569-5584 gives 0.3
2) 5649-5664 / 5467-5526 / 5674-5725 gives 0.2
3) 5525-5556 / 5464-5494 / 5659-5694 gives 0.1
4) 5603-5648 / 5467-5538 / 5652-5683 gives 0.0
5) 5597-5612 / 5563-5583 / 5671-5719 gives 0.0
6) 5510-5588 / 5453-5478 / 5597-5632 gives -0.2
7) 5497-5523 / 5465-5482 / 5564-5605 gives 0.1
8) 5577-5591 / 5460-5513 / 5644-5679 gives -0.1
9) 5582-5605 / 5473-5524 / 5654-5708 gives 0.2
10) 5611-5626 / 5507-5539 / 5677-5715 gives 0.1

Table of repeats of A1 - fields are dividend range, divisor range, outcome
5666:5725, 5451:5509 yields 1.04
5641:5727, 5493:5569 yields 1.03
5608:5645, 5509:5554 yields 1.02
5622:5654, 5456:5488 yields 1.03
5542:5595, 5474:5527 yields 1.01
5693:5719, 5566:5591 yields 1.03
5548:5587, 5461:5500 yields 1.01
